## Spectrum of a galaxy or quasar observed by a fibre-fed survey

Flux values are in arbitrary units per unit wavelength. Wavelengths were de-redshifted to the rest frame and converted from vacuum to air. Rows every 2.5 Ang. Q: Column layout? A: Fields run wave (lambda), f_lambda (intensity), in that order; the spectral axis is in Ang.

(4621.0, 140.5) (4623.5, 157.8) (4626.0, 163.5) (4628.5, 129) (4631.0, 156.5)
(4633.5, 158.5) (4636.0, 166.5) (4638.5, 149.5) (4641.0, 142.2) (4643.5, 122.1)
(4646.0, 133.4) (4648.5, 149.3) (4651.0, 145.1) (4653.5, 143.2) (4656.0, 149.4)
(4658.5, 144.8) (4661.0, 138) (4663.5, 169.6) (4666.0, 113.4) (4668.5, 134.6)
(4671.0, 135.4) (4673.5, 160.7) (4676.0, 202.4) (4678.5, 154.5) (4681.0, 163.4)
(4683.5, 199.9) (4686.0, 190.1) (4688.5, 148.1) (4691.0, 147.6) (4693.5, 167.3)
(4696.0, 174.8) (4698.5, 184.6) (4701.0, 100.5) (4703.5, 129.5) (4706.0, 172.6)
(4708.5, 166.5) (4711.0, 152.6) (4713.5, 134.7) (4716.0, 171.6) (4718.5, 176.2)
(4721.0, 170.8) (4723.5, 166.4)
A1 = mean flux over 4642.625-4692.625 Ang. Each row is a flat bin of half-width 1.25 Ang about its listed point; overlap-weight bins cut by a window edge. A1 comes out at 153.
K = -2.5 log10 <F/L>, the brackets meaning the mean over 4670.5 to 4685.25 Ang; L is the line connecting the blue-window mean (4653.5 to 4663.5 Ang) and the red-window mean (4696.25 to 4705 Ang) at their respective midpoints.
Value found -0.18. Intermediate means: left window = 147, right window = 143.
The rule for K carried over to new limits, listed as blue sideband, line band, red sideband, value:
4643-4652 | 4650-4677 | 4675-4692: 0.037 mag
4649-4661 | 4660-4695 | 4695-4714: -0.076 mag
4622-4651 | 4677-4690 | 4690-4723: -0.112 mag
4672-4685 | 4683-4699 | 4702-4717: -0.030 mag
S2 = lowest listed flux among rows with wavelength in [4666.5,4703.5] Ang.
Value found 100.5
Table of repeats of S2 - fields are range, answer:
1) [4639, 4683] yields 113.4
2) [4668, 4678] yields 134.6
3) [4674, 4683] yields 154.5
